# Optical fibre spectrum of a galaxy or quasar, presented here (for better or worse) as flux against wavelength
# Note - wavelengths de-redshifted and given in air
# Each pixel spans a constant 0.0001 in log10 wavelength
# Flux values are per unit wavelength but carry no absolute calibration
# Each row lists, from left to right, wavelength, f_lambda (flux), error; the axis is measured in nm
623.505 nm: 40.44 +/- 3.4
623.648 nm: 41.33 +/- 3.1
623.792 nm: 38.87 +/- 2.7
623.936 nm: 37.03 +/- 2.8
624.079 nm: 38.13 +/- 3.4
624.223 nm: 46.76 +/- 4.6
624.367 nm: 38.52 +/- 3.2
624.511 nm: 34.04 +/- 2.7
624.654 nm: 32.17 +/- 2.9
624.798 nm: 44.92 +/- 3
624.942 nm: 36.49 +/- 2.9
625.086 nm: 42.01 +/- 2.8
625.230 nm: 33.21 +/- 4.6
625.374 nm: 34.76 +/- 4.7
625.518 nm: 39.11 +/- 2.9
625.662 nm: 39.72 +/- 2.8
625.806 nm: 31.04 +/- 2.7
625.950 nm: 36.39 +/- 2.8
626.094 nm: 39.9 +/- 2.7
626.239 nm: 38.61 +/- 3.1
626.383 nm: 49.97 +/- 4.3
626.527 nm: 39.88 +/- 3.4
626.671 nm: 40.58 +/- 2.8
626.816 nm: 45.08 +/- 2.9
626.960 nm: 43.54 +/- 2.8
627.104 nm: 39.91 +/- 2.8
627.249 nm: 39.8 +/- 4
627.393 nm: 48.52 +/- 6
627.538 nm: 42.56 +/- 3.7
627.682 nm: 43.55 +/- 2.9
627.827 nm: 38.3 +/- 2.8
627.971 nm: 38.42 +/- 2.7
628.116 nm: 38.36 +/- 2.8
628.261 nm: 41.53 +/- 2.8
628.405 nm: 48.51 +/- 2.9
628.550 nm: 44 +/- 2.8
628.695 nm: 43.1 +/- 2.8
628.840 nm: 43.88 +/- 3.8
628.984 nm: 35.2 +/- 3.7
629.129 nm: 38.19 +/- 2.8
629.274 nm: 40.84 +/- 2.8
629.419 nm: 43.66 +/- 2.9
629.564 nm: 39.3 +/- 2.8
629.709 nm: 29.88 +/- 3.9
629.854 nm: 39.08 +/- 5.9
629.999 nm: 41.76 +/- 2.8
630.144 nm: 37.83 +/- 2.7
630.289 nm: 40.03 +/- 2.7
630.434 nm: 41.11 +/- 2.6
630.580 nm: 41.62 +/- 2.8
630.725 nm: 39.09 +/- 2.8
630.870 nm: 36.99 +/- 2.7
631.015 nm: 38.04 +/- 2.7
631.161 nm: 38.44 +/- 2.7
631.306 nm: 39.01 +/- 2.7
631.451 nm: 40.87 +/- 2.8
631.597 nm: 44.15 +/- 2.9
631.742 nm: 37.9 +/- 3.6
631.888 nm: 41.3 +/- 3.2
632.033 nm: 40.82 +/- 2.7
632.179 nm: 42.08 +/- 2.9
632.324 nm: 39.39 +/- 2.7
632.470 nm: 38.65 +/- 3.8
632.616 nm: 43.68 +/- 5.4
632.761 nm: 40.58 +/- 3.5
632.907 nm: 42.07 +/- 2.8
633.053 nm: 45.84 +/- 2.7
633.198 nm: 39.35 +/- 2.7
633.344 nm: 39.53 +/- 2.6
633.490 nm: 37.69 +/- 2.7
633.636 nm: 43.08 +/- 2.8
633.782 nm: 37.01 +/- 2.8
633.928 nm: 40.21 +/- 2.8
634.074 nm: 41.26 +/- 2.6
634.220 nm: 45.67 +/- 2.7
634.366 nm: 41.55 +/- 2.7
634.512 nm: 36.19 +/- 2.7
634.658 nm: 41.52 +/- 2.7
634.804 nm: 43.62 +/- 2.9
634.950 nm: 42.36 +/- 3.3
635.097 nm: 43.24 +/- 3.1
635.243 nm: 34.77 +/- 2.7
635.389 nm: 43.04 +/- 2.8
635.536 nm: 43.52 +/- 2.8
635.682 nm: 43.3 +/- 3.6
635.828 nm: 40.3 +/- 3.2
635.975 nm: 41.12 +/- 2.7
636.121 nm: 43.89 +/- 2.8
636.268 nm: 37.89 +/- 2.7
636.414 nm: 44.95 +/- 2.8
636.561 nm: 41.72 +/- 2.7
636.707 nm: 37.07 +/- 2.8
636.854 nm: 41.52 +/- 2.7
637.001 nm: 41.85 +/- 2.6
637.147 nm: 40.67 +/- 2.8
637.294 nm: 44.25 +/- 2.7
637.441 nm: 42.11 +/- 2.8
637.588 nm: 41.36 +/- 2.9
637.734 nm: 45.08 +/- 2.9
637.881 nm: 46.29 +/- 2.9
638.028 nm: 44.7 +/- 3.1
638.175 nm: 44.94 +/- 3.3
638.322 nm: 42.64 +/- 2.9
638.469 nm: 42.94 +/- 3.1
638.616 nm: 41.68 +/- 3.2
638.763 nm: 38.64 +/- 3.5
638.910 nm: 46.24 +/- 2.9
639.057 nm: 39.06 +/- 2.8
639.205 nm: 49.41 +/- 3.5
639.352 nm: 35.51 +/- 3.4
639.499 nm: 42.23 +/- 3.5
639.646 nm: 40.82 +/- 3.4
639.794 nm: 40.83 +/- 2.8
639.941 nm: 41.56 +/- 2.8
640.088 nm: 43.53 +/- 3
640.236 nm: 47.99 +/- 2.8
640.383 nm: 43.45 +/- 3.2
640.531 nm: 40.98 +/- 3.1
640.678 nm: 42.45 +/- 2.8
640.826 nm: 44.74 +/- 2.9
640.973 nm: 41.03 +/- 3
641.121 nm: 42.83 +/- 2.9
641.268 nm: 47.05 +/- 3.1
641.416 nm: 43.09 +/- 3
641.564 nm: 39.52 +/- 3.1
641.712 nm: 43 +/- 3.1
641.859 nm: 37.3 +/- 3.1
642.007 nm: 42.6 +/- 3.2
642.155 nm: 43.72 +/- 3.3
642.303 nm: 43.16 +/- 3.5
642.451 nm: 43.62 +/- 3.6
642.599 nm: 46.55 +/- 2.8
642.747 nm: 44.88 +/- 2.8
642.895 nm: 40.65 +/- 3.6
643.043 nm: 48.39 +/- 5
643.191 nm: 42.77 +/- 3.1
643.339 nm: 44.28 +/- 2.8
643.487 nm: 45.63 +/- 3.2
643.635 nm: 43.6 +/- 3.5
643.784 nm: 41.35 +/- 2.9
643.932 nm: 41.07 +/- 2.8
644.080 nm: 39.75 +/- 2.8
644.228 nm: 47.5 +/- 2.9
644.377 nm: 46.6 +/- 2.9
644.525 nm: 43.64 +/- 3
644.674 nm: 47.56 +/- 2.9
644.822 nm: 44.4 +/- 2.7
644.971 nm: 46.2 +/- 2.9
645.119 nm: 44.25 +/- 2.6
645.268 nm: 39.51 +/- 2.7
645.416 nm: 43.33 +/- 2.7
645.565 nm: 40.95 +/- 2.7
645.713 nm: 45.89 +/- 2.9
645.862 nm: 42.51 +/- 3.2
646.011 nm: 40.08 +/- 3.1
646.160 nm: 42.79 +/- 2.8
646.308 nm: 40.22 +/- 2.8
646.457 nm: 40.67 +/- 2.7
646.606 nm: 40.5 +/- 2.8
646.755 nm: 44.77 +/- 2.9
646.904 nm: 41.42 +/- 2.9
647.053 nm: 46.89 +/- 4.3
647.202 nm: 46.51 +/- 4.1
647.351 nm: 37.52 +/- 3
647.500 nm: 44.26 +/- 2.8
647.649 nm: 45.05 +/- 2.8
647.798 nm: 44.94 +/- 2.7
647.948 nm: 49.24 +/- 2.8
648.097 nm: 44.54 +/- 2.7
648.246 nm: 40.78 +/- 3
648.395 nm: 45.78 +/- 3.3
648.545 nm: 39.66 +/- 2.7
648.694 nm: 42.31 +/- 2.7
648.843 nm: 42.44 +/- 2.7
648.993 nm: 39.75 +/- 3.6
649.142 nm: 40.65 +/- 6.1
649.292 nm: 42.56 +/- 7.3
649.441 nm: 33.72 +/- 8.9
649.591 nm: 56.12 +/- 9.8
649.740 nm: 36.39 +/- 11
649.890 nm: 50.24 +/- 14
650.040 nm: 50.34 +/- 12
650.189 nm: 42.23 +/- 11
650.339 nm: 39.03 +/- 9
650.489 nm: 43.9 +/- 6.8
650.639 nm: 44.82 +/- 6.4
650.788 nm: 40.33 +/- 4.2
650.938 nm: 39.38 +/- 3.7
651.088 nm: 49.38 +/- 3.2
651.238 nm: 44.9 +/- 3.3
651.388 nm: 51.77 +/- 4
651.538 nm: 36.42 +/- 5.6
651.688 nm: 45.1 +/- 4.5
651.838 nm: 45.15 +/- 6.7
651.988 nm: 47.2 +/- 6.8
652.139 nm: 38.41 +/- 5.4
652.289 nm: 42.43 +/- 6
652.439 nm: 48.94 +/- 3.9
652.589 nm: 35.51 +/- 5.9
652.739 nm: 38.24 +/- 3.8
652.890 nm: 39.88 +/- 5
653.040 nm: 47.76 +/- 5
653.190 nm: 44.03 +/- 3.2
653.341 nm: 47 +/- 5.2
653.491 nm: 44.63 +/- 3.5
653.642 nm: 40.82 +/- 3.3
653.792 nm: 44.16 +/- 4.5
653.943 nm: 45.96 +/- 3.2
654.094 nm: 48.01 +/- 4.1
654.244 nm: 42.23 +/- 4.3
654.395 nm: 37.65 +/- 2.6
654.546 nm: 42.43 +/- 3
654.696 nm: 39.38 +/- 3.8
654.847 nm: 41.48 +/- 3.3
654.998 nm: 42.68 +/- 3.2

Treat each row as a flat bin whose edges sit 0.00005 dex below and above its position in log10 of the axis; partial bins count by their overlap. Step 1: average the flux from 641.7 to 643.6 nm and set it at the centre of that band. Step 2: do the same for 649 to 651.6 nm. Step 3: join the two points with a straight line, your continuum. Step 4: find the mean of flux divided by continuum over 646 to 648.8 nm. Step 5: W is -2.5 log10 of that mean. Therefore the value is 0.01 mag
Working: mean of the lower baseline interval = 43.6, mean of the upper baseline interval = 43.6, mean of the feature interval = 43.1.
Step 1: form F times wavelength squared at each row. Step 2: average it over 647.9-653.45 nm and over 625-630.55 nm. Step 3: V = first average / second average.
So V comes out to 1.16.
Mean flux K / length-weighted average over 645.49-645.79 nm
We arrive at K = 43.4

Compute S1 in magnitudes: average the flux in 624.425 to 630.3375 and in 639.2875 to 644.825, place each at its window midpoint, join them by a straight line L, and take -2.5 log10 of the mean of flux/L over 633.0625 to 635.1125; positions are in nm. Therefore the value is 0.01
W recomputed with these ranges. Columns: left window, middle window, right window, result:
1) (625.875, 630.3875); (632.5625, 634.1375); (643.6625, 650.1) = 0.019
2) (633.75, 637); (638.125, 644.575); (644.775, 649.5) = -0.027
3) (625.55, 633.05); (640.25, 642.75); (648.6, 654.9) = -0.026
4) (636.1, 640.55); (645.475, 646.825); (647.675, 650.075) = 0.032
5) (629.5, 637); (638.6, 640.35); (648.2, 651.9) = -0.020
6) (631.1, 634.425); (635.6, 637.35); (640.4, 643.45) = 0.007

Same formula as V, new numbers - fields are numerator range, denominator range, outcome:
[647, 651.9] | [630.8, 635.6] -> 1.13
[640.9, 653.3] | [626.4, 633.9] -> 1.12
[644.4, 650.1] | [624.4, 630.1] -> 1.16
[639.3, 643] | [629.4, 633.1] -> 1.10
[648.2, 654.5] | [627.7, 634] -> 1.14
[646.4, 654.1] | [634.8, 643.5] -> 1.06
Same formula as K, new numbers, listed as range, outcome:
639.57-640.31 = 43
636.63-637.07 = 40.1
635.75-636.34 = 40.8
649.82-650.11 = 50.2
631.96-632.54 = 40.3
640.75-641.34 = 43.9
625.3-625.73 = 37.8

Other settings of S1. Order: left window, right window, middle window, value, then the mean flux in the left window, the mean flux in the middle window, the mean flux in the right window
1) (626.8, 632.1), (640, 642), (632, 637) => 0.011 mag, 40.6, 41.1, 42.8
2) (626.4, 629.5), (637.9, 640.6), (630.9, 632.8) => 0.050 mag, 41.9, 40.3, 42.7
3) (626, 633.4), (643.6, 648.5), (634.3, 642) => 0.001 mag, 40.9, 42.1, 43.4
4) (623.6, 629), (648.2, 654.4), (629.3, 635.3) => 0.019 mag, 40.3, 40.3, 43.3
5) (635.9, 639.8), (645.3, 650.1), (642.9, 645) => -0.038 mag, 42.2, 44.3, 43.2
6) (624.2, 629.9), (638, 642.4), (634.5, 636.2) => 0.002 mag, 40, 41.6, 42.6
